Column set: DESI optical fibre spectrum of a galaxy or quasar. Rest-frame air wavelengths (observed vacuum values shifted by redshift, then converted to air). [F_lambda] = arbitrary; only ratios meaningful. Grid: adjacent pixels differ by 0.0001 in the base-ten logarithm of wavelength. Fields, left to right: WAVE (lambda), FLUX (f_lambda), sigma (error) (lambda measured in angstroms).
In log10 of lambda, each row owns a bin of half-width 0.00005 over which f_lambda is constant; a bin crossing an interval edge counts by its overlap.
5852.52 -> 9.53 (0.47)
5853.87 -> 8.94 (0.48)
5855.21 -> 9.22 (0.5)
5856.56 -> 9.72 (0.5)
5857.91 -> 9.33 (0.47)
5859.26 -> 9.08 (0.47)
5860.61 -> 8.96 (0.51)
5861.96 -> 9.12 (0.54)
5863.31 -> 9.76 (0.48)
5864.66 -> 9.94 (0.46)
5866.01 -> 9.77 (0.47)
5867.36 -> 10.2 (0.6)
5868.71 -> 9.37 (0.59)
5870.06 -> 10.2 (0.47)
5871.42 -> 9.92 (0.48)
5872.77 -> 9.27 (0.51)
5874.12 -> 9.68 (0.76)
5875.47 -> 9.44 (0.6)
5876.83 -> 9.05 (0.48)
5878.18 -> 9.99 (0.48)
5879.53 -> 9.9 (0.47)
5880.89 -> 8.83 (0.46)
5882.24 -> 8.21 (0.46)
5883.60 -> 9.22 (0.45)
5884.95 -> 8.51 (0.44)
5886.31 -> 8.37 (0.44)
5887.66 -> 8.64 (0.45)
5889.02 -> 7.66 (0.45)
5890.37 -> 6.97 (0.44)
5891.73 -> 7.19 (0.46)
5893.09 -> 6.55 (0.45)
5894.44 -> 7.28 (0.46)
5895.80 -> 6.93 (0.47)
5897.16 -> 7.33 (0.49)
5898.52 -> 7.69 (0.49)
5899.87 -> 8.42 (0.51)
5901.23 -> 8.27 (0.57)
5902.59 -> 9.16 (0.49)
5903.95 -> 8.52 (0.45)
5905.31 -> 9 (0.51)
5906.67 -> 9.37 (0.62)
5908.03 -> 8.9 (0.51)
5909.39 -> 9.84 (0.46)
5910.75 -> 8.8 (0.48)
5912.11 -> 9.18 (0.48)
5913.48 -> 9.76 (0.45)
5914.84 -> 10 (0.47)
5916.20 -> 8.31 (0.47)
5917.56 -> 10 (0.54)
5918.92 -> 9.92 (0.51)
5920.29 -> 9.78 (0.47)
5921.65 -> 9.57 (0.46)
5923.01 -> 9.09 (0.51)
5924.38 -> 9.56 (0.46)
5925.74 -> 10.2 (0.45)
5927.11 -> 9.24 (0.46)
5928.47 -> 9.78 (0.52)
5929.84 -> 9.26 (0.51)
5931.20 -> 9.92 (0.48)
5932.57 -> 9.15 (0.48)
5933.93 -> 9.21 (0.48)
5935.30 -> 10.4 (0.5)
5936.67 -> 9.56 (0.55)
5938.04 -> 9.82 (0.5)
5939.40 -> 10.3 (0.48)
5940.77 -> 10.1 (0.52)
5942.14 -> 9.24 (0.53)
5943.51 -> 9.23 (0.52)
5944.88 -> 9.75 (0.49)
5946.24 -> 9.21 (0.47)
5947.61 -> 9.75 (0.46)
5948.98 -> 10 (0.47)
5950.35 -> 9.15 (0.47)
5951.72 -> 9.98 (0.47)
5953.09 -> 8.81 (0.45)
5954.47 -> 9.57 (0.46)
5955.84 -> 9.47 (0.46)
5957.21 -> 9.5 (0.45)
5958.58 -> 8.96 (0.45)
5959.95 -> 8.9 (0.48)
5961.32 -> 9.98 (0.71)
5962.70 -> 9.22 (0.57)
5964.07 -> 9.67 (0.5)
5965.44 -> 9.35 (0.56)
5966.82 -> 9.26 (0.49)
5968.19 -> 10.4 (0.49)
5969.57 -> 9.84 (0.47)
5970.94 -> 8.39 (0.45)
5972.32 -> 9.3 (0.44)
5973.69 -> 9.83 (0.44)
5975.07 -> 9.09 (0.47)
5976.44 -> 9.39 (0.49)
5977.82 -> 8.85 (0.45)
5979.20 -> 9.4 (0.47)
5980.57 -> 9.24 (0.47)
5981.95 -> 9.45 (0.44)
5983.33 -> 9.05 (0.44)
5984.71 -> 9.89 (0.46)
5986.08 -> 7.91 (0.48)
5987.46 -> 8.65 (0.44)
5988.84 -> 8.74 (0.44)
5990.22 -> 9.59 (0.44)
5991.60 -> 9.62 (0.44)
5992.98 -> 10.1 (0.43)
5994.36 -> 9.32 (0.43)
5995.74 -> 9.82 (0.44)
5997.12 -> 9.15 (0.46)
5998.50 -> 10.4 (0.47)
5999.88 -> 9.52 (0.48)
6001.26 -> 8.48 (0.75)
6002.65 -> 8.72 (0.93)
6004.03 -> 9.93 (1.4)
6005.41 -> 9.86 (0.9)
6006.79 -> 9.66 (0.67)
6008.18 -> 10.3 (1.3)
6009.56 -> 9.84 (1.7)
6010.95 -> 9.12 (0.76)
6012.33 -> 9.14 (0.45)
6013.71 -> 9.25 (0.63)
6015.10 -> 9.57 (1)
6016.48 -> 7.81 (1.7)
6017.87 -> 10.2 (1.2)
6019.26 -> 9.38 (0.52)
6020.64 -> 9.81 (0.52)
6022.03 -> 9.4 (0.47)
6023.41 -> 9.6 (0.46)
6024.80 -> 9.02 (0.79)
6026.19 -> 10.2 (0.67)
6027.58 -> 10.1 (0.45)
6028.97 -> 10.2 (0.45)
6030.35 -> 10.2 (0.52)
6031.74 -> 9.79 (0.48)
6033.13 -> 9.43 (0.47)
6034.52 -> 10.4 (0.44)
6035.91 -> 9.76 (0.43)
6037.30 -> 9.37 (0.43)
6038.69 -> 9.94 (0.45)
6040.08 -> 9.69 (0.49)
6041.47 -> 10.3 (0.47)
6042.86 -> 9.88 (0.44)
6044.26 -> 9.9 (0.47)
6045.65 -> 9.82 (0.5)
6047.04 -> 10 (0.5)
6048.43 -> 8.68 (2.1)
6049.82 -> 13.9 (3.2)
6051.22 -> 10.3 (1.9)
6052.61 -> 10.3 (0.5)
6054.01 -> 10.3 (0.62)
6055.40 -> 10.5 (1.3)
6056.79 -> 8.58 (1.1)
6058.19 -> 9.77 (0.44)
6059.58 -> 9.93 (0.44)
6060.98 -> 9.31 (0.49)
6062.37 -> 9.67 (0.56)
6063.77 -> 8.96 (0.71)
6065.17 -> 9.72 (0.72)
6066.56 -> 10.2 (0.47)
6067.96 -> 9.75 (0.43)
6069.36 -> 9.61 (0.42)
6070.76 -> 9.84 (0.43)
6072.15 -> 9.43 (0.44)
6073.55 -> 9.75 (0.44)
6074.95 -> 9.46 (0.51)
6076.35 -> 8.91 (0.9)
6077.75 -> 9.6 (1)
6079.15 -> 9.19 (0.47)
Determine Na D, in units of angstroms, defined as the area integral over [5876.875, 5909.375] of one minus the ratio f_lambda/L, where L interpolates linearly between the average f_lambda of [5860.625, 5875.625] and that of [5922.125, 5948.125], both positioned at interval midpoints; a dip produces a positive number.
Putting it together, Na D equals 4.4 angstroms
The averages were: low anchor 9.68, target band 8.35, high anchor 9.62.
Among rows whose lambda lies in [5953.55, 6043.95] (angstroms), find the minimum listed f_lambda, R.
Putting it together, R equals 7.81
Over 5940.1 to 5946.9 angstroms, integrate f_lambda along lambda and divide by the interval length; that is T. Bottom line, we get 9.51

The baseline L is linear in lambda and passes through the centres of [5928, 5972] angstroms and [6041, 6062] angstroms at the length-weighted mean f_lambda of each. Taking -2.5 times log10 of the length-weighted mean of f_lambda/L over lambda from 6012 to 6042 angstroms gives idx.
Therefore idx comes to 0.03 mag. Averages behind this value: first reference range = 9.53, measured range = 9.67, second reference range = 10.1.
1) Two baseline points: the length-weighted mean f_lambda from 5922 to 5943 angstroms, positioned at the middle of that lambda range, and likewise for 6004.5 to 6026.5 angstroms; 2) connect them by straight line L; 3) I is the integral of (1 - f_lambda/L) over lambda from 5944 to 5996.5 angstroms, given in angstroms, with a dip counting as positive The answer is 1.1 angstroms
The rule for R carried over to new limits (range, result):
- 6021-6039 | 9.02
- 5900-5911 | 8.27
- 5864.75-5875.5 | 9.27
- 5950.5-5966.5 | 8.81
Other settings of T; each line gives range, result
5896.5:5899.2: 7.53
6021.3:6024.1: 9.51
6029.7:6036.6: 9.91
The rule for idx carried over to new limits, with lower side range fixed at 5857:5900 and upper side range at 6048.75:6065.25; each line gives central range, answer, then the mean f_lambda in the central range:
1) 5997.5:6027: 0.03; 9.48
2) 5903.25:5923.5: -0.04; 9.34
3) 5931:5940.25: -0.06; 9.76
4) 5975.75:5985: 0.03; 9.3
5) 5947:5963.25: -0.01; 9.44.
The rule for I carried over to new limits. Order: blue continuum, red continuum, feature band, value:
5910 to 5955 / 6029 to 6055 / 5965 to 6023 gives 2.9 angstroms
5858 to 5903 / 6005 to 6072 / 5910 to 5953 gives -2.3 angstroms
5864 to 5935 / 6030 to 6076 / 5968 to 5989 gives 0.6 angstroms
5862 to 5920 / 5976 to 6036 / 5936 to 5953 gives -0.9 angstroms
